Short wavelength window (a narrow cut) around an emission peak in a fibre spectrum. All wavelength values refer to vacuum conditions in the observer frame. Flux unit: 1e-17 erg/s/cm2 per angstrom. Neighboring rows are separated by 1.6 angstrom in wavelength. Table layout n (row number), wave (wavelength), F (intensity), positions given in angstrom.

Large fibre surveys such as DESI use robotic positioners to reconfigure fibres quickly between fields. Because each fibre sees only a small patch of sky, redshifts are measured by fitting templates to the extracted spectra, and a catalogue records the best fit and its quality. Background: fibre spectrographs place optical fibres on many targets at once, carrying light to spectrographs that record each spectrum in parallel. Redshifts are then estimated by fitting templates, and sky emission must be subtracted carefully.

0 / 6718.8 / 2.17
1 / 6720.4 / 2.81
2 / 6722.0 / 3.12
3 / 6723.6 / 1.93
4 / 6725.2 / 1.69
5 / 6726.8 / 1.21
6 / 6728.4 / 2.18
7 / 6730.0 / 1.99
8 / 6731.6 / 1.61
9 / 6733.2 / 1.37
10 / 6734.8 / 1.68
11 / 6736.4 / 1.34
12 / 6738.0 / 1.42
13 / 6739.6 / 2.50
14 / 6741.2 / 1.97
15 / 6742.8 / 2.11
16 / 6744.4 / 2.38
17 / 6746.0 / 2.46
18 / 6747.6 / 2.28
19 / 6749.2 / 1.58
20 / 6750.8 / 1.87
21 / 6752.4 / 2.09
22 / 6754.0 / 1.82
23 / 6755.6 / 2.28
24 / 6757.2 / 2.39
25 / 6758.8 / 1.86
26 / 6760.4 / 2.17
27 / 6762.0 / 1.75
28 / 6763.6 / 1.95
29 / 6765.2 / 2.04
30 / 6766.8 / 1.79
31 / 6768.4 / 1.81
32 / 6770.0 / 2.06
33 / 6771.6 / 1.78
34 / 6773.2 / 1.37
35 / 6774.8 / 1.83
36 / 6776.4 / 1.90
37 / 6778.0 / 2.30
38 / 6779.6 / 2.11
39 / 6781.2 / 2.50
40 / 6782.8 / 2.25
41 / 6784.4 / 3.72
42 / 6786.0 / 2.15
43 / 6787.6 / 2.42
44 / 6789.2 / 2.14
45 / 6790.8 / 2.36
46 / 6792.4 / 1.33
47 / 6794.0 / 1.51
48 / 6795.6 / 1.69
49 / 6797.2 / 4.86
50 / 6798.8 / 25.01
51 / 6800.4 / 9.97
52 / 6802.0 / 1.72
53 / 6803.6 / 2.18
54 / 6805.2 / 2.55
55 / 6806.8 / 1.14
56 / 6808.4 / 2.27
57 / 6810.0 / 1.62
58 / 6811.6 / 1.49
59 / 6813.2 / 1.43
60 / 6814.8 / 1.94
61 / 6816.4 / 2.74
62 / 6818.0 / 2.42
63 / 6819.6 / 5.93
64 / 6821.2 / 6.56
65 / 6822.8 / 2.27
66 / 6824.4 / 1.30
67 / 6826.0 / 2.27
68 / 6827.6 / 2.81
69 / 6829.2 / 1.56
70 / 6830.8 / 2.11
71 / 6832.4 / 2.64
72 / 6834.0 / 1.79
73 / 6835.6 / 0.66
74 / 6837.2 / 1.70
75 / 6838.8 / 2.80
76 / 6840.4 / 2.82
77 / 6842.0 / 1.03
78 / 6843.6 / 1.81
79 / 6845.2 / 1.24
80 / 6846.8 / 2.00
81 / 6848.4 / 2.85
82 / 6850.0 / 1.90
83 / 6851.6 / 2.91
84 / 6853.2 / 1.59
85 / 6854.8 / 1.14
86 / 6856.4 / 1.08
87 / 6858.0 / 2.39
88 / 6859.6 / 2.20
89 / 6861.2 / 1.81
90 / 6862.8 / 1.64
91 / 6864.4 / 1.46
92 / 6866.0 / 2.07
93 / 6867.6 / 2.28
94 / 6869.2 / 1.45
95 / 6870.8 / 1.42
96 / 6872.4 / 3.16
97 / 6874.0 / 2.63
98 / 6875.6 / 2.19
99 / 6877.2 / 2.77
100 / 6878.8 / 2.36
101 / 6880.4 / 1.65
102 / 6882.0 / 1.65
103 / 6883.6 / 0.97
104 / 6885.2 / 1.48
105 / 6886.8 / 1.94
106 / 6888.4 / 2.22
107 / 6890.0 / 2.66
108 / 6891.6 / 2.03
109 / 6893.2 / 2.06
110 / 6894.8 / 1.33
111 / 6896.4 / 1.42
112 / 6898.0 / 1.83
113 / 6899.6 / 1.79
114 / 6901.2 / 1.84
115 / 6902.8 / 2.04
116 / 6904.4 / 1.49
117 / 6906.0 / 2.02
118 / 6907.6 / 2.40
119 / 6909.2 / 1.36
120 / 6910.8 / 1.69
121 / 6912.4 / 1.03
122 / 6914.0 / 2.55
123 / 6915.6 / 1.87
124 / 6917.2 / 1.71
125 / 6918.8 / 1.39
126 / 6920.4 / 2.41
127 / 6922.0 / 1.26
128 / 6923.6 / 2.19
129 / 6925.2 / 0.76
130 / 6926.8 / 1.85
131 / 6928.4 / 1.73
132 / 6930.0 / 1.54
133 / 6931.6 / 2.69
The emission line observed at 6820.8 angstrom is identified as [N II]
